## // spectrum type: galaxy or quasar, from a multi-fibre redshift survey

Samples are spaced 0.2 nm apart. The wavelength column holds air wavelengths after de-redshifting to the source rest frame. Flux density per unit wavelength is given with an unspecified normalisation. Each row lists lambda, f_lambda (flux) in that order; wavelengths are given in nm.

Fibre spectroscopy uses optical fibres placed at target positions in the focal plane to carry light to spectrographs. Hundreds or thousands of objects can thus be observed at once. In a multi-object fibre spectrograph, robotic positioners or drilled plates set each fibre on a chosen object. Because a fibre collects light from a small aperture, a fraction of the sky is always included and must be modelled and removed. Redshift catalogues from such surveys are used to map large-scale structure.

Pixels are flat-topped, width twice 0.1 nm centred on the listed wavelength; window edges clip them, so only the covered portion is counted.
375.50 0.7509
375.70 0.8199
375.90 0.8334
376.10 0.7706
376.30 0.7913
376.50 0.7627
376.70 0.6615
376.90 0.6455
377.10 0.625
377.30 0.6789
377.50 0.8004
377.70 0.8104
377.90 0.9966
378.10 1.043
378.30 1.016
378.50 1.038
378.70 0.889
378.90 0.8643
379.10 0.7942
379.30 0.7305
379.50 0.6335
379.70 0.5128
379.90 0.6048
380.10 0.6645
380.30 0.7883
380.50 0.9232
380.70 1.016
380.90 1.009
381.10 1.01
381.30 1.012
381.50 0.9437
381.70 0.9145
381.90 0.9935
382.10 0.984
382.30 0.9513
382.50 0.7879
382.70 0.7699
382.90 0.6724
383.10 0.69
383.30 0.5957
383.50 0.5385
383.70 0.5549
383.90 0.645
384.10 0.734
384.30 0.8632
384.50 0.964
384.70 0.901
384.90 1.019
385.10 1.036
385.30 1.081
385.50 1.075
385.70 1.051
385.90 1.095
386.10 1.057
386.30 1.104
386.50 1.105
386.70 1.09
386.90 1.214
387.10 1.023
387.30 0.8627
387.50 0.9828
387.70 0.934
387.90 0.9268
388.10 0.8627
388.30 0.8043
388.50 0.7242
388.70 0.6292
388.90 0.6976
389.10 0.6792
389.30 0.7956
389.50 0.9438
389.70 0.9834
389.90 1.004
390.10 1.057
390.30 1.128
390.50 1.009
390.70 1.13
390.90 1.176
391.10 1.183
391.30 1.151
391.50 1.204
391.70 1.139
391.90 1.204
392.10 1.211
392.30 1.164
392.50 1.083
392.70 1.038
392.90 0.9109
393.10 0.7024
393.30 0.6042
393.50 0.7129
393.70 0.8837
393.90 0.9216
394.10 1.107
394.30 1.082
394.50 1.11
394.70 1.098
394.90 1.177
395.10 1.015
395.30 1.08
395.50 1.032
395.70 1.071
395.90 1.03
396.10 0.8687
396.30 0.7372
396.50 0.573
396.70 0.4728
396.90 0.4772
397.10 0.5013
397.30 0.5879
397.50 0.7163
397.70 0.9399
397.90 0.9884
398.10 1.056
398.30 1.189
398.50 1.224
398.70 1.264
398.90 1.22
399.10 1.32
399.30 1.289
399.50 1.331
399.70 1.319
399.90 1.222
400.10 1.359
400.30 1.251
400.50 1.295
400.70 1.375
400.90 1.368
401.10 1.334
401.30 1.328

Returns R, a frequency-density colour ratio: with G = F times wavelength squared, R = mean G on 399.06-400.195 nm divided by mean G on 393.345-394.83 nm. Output 1.37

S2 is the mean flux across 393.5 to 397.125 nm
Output 0.905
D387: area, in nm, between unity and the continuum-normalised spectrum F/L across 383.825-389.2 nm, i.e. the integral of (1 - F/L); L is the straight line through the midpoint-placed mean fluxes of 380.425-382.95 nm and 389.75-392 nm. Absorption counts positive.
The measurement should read 0.49 nm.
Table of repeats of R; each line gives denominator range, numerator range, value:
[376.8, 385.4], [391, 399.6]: 1.28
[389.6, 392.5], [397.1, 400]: 1.02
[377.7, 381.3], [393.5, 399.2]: 1.21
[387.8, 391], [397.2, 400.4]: 1.32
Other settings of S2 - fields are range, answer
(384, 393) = 1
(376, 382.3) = 0.838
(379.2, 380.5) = 0.676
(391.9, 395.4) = 1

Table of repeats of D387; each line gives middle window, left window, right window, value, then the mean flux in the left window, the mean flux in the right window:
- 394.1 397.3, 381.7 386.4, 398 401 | 0.774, 0.877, 1.27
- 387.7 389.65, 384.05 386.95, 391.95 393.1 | 0.454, 1.03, 1.05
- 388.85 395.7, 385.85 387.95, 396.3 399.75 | -0.121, 1.04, 0.957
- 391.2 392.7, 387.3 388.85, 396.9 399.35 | -0.434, 0.835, 0.997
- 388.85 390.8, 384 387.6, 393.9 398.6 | 0.055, 1.01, 0.919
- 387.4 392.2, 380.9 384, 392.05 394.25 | -0.439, 0.811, 0.937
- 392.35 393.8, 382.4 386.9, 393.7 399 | 0.108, 0.891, 0.943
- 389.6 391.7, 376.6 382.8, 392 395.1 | -0.321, 0.842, 0.988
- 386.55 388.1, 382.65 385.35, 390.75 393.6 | -0.197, 0.785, 1.04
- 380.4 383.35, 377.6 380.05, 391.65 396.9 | -0.143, 0.824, 0.952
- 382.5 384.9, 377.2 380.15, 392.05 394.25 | 0.329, 0.808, 0.937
